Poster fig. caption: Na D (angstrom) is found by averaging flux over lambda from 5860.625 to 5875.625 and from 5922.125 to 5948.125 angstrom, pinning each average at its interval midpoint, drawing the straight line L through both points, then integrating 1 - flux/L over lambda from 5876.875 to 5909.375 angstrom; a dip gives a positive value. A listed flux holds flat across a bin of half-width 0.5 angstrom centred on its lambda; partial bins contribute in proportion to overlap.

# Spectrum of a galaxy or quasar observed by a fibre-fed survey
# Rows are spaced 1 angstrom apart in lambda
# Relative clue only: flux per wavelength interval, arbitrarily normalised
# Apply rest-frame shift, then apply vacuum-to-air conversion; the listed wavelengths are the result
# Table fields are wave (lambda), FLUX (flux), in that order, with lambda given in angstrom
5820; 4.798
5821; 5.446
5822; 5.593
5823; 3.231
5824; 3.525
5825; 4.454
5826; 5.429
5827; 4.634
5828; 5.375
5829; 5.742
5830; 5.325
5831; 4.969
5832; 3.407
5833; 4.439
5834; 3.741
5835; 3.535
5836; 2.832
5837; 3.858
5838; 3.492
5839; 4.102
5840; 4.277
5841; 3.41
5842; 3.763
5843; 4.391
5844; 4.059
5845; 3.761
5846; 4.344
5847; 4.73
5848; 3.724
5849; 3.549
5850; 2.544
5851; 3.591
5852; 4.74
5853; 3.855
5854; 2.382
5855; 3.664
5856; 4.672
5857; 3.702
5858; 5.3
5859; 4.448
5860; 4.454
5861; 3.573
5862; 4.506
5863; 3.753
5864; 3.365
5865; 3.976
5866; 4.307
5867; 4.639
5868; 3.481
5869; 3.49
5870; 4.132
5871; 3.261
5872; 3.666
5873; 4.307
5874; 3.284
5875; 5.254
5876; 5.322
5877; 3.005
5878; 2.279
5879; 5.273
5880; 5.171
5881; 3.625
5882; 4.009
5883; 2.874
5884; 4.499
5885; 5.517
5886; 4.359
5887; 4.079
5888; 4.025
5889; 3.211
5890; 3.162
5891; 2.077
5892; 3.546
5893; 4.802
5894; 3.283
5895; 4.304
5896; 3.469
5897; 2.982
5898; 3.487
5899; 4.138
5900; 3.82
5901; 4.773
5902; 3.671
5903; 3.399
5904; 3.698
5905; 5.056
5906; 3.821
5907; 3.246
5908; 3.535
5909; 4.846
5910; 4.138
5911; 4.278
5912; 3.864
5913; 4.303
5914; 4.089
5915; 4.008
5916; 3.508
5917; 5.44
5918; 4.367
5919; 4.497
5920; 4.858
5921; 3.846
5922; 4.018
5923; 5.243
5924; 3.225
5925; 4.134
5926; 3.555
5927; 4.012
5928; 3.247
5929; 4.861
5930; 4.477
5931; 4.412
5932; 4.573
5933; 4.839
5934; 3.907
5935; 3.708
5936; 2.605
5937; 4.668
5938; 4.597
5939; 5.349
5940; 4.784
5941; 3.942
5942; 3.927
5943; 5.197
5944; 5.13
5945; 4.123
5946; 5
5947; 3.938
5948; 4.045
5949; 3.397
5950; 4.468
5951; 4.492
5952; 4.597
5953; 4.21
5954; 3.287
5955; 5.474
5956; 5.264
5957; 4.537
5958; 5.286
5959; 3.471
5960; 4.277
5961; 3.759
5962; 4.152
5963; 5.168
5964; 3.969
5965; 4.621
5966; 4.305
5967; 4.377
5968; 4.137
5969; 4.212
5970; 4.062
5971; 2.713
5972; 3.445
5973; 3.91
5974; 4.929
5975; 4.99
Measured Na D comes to 1.74 angstrom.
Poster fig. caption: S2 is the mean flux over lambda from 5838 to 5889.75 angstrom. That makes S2 3.99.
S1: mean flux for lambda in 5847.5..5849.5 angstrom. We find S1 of 3.64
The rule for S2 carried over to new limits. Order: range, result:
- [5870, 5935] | 4.03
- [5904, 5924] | 4.22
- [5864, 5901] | 3.9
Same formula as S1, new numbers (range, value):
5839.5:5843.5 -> 3.96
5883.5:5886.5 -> 4.79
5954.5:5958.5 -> 5.14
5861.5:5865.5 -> 3.9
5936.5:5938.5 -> 4.63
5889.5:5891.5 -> 2.62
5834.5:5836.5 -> 3.18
